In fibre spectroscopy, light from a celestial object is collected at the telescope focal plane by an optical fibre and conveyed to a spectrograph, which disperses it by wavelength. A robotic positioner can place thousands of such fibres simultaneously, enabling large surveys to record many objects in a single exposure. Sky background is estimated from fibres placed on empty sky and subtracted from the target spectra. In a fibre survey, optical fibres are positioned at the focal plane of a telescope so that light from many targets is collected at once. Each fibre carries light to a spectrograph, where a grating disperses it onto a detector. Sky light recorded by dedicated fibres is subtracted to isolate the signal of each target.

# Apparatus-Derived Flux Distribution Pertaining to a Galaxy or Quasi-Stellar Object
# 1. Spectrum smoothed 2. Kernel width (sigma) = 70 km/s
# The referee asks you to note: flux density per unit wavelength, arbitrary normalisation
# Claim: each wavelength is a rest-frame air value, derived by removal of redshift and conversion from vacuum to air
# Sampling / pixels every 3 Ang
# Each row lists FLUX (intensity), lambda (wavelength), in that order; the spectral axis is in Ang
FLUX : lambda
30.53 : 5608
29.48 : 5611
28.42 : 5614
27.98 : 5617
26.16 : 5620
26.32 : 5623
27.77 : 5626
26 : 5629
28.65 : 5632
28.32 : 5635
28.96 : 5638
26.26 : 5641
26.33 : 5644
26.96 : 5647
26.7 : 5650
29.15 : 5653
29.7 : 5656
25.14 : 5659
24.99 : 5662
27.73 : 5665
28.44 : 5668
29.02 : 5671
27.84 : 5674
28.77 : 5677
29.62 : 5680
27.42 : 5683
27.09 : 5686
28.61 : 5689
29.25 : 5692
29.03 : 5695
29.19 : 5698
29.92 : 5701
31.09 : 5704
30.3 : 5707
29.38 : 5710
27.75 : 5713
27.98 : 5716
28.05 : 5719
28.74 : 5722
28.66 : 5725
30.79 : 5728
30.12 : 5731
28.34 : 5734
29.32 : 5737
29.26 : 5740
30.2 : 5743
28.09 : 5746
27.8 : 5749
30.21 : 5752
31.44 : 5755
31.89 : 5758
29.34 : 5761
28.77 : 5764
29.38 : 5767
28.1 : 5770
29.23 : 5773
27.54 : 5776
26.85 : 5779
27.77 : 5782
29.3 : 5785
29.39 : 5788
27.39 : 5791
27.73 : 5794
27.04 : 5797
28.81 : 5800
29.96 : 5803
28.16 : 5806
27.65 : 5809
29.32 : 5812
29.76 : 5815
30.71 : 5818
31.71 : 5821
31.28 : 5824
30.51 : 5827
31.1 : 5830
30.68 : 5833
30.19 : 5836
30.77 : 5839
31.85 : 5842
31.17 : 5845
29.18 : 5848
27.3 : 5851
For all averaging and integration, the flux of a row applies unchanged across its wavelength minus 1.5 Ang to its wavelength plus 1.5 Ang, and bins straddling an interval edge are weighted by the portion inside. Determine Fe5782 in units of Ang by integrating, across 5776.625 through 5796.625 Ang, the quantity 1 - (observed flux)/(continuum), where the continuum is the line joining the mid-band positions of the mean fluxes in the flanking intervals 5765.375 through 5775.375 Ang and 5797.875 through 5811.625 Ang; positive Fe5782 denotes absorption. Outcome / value 0.5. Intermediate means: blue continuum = 28.8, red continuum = 28.6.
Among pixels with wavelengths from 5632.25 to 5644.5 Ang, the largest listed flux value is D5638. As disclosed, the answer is 28.96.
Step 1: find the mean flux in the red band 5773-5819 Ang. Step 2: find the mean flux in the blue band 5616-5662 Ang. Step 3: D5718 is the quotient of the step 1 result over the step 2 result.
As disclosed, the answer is 1.0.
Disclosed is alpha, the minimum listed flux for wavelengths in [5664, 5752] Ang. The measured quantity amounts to 27.09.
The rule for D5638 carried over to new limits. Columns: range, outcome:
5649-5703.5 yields 29.92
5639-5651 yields 26.96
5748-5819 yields 31.89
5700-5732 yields 31.09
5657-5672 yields 29.02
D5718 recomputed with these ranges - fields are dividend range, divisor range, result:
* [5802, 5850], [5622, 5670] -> 1.10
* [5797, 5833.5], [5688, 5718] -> 1.02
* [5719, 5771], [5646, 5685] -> 1.06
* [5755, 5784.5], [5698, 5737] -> 0.99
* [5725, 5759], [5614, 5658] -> 1.08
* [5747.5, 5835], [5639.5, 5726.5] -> 1.04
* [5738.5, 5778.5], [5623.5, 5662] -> 1.07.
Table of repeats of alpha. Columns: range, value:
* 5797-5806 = 27.04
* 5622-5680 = 24.99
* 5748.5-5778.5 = 27.54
